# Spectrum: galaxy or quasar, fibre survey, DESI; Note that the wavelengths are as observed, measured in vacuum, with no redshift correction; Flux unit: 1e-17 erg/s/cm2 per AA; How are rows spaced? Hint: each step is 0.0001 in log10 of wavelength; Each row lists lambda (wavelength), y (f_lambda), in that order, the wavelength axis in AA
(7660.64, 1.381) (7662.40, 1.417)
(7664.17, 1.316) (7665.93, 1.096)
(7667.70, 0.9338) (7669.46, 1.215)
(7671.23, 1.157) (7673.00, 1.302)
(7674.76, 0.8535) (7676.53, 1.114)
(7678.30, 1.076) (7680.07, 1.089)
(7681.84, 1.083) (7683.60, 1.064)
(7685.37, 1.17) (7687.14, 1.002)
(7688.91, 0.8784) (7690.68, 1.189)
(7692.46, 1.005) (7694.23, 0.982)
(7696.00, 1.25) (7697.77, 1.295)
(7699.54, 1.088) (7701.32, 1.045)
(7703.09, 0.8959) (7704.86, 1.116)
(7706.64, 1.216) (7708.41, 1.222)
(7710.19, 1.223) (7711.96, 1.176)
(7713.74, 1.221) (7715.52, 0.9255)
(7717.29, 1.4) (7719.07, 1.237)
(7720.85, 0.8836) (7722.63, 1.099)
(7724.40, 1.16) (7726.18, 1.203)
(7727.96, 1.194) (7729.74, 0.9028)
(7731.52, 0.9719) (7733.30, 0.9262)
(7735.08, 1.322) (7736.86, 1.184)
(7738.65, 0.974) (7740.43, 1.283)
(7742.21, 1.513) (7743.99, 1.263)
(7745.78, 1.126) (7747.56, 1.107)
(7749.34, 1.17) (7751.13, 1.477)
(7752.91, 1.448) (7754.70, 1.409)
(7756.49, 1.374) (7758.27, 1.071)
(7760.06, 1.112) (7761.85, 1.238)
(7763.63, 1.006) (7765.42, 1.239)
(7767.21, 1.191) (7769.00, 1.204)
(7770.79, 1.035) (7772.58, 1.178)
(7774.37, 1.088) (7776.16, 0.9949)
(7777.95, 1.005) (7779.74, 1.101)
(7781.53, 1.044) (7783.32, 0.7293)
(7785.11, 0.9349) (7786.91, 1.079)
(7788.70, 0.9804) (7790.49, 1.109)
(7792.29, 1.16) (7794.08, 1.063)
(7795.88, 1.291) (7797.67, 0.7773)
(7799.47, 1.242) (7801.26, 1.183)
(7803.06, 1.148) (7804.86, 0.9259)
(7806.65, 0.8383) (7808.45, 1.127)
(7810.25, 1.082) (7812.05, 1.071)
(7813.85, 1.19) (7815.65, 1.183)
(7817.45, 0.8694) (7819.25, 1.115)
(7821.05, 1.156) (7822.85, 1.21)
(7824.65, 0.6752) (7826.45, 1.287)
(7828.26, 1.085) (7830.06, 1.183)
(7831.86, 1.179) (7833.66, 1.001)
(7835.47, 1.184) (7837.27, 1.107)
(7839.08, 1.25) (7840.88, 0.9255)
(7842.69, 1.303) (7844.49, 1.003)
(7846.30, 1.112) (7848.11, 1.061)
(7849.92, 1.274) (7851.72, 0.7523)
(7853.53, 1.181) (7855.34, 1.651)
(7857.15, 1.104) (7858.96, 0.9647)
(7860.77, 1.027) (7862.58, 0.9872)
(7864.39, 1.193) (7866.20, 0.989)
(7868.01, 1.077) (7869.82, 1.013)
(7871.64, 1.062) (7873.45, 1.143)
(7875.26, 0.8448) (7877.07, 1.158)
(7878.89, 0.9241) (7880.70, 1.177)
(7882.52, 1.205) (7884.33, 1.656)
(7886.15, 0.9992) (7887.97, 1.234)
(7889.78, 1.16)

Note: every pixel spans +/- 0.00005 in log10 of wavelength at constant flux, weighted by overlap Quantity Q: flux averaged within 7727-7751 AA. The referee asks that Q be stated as 1.16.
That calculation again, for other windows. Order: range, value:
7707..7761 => 1.19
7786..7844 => 1.09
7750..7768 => 1.26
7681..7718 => 1.12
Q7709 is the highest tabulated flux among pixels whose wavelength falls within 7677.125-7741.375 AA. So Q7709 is 1.4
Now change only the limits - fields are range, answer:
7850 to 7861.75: 1.651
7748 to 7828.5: 1.477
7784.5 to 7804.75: 1.291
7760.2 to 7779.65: 1.239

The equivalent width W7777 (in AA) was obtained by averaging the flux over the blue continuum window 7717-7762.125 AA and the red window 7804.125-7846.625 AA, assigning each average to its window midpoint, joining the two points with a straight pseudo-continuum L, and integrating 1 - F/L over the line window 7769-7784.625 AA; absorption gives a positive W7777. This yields 1.58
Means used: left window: 1.19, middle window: 1.03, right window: 1.09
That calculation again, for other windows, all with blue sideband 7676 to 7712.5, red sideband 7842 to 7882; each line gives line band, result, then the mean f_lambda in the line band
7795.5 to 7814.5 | 0.4 AA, 1.07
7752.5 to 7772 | -1.9 AA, 1.2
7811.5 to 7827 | 0.2 AA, 1.08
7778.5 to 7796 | 0.9 AA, 1.04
